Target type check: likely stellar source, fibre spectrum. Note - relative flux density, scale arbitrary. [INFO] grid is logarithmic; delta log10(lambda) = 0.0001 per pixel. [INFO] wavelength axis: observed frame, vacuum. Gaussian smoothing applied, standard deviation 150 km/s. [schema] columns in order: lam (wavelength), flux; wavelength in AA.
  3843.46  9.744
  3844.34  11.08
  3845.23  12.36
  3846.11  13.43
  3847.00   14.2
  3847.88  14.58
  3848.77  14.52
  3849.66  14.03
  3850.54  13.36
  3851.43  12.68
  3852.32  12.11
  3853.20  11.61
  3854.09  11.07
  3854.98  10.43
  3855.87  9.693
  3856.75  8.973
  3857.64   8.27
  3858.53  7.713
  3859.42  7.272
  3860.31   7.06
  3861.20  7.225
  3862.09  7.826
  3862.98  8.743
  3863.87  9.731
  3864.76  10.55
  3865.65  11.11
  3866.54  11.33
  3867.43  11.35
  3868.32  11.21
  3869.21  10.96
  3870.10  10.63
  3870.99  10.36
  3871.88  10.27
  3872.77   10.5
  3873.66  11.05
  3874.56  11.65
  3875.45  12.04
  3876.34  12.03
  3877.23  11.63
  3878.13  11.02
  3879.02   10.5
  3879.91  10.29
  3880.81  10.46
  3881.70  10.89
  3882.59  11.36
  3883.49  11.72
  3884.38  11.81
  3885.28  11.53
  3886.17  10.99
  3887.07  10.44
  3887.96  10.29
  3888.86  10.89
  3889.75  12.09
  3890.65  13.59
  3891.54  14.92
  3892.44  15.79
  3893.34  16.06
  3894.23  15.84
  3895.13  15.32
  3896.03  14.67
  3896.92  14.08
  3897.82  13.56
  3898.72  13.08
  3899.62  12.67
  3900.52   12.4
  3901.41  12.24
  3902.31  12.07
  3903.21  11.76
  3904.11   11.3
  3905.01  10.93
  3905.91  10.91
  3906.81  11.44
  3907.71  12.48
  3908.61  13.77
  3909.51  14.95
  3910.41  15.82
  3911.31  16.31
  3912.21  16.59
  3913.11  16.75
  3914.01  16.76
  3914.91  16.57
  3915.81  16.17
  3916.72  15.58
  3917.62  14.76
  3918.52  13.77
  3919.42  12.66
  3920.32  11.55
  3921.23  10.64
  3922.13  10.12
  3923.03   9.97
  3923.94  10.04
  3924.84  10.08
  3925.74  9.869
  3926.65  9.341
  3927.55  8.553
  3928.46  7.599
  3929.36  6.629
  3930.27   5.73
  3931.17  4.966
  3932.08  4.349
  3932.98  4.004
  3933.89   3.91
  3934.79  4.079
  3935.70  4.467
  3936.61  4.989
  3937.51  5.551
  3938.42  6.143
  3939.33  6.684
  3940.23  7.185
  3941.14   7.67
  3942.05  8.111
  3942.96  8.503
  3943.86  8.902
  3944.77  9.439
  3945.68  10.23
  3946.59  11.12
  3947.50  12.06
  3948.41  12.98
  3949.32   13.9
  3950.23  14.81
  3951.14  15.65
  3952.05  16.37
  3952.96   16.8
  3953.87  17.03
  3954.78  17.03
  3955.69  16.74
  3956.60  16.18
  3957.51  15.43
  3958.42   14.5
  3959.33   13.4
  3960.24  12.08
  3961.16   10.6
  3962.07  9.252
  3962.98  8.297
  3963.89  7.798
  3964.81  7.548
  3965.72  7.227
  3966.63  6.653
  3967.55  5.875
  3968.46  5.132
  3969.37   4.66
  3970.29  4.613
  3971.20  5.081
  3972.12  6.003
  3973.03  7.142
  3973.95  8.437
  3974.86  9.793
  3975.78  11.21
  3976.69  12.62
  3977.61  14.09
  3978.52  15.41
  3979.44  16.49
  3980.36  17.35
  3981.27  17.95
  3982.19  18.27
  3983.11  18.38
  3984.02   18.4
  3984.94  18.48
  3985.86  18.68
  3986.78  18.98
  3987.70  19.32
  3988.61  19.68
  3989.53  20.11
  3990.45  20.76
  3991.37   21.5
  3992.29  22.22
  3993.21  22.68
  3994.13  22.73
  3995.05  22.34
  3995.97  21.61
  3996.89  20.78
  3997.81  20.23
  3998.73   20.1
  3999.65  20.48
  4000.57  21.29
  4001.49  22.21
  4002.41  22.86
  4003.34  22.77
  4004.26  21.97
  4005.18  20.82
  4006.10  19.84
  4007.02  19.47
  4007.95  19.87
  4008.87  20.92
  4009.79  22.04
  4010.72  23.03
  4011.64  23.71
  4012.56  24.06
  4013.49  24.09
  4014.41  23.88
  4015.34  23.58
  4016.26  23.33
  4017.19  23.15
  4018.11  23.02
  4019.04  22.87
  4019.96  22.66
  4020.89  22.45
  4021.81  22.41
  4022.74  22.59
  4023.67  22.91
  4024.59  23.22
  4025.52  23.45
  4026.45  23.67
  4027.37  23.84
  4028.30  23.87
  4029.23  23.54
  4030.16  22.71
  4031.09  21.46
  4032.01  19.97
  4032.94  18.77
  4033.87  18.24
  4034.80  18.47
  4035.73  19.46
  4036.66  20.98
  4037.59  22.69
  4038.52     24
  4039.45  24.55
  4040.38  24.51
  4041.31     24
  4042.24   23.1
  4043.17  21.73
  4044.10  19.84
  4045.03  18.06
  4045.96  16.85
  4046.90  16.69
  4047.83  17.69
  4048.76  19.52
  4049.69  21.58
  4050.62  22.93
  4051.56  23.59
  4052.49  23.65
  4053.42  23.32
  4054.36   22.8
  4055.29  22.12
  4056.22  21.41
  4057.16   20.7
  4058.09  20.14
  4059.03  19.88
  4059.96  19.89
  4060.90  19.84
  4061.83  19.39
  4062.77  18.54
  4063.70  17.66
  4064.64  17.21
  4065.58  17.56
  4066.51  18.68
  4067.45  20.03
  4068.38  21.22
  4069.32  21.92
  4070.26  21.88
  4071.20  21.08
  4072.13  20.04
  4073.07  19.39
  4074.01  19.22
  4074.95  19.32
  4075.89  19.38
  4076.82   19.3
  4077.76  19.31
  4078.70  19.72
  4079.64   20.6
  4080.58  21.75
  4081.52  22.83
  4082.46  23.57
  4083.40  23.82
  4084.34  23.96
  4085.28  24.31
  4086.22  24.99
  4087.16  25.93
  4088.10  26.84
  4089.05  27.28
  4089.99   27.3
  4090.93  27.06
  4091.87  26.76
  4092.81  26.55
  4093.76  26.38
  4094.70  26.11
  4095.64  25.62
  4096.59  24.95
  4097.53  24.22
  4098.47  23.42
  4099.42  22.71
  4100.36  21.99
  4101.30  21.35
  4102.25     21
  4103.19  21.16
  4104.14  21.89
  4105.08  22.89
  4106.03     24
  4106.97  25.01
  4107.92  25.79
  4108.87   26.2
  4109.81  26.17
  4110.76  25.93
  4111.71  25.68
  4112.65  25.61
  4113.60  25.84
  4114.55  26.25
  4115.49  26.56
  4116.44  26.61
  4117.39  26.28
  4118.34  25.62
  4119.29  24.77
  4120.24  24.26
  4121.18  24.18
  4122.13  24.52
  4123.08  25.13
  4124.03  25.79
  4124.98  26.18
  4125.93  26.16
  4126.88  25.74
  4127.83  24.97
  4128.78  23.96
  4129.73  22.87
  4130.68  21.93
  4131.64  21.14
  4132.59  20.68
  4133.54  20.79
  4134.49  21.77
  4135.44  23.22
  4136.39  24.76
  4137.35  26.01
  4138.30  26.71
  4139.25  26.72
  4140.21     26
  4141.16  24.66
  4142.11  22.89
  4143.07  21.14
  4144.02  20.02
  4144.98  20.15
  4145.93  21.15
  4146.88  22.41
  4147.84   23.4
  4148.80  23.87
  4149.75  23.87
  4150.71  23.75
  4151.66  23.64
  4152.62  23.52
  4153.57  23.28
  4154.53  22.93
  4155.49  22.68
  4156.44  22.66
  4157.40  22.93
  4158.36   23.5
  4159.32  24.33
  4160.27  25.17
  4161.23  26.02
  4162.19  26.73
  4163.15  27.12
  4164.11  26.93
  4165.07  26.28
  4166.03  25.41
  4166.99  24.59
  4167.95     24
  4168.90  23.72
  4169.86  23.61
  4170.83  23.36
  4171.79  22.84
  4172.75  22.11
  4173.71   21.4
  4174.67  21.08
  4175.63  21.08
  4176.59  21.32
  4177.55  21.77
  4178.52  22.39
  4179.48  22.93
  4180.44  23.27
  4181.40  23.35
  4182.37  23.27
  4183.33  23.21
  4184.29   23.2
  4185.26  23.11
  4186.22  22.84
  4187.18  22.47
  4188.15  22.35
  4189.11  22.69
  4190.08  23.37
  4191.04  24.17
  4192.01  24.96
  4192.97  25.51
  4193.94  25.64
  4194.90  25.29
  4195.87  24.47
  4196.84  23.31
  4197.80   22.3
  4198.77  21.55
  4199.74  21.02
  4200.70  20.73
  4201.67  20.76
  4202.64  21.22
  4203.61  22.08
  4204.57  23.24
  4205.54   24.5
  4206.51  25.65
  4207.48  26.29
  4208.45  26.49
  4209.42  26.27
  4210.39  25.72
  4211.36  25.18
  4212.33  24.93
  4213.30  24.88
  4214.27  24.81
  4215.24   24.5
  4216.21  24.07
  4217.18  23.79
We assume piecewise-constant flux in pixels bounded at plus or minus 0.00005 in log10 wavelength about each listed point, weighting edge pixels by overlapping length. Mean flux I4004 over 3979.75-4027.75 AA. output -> 21.5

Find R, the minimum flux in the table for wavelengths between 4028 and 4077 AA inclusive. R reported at 16.69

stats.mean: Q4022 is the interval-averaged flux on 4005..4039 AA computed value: 22.1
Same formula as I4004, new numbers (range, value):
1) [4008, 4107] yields 22.1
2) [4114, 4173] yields 24.1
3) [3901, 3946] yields 10.2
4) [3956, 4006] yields 15.4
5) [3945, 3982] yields 11.7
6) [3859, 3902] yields 11.5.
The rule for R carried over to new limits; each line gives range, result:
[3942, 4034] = 4.613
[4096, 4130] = 21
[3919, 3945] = 3.91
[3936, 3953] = 4.989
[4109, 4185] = 20.02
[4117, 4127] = 24.18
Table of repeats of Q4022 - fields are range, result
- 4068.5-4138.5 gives 23.8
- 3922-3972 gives 9.36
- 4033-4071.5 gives 20.6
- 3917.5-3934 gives 8.85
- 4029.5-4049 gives 20.7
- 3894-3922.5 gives 13.7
